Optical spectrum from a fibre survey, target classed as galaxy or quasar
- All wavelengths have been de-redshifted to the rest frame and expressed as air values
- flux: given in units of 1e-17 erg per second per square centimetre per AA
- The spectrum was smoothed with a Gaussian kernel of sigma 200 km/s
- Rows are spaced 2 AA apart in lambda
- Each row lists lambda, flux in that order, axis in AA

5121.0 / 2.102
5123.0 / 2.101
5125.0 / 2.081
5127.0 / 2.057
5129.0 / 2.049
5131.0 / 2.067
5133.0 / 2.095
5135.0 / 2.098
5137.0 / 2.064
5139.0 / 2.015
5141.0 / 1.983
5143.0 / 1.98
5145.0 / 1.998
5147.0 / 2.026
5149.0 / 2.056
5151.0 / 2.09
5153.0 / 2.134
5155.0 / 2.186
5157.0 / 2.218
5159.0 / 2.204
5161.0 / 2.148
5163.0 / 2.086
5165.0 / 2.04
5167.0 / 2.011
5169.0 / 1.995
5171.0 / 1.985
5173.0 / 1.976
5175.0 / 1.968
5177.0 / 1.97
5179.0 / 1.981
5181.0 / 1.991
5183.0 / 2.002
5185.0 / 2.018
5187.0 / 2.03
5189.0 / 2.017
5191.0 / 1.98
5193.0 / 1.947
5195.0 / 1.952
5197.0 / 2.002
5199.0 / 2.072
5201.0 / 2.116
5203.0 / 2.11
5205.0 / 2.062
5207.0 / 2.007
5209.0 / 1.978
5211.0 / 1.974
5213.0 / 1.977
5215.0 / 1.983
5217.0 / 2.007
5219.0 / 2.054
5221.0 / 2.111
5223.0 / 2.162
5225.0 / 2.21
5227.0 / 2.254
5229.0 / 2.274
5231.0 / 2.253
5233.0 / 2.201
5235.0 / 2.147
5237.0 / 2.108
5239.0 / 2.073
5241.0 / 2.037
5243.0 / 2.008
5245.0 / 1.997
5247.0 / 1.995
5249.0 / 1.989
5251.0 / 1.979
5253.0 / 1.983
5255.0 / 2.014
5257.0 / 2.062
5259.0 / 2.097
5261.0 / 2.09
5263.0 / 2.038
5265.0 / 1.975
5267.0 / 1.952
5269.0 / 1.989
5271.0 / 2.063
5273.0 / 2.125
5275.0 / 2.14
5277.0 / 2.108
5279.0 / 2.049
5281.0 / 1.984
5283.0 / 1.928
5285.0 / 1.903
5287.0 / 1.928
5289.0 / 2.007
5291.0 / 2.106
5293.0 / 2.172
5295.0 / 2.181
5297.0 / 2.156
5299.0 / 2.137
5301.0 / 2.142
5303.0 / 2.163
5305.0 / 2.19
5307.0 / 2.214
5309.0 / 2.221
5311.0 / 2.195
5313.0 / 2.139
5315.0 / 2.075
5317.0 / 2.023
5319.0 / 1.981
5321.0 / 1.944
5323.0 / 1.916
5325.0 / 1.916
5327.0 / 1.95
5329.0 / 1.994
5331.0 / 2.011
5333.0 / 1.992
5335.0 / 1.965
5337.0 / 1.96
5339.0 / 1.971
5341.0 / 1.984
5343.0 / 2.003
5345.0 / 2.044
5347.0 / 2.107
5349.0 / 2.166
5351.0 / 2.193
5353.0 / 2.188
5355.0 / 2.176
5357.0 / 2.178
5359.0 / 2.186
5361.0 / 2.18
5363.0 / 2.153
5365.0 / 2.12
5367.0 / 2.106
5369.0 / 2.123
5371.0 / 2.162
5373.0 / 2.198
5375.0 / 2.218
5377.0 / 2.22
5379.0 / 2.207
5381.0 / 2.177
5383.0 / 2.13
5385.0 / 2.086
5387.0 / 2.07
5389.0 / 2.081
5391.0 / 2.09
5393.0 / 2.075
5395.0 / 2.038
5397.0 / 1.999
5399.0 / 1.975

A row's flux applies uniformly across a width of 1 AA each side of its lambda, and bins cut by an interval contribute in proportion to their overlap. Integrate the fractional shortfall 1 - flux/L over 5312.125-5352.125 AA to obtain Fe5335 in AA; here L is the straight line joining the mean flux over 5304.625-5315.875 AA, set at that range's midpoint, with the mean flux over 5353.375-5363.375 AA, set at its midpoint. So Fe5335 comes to 2.9 AA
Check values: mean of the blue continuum 2.17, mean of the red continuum 2.18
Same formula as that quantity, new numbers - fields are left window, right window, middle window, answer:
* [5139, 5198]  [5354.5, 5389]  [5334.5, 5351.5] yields 0.77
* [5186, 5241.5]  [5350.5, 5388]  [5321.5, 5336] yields 1.19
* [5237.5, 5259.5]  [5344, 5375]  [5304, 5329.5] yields 0.52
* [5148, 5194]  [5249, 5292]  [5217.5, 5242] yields -1.46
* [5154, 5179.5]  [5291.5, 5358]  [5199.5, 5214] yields 0.23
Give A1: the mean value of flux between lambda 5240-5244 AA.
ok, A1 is 2.02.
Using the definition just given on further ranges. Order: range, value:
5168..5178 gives 1.98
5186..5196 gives 1.99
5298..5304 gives 2.15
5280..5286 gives 1.94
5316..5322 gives 1.98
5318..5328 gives 1.94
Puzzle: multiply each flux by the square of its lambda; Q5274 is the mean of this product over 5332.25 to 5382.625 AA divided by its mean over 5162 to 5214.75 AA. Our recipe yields 1.13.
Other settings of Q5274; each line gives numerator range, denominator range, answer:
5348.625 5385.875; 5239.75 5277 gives 1.11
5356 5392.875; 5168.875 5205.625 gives 1.15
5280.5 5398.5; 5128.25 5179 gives 1.09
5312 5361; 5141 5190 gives 1.07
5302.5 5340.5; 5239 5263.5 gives 1.03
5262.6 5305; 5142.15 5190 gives 1.05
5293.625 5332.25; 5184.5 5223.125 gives 1.07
